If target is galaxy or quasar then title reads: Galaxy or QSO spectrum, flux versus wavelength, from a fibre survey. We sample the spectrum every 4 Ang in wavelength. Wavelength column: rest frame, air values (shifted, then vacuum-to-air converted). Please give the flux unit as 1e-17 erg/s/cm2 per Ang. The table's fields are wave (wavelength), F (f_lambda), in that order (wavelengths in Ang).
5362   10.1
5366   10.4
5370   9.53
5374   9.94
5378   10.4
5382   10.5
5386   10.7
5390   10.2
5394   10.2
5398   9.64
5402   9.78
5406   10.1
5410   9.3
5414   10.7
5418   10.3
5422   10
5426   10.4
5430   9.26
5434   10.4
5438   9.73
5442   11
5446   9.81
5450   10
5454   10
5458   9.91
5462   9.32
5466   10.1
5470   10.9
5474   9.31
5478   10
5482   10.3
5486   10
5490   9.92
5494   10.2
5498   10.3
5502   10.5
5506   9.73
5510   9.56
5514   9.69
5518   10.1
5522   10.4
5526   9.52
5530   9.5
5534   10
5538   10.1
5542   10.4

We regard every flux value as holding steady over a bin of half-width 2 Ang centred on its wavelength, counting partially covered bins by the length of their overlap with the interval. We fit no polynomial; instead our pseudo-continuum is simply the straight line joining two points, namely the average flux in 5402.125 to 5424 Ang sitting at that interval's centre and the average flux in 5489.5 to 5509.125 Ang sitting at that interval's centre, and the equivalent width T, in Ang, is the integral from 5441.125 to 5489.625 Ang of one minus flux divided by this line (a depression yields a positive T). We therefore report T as 0.3 Ang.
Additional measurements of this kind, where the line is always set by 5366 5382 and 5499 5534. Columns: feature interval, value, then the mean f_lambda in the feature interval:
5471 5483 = 0.0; 9.92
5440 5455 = -0.3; 10.2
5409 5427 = -0.3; 10.2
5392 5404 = 0.2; 9.87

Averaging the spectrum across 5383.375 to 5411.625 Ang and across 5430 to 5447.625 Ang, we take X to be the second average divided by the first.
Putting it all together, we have 1.01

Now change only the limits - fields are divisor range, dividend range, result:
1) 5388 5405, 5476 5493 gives 1.01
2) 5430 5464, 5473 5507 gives 1.01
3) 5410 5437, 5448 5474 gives 0.99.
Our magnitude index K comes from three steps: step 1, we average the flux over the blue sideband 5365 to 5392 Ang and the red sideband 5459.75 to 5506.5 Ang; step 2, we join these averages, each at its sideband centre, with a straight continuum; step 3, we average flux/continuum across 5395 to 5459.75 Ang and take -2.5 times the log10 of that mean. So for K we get 0.01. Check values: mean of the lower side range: 10.2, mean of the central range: 10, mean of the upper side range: 10.1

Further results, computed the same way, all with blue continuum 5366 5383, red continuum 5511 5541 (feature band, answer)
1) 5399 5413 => 0.03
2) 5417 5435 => 0.00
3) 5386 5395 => -0.02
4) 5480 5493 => -0.01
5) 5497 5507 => -0.03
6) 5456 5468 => 0.02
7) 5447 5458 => 0.00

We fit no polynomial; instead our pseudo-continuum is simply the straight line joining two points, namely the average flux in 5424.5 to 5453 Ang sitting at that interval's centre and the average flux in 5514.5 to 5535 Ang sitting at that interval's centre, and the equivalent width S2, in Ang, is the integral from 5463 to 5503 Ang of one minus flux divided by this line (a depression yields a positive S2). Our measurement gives -0.6 Ang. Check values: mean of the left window 10.1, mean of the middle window 10.1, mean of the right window 9.88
